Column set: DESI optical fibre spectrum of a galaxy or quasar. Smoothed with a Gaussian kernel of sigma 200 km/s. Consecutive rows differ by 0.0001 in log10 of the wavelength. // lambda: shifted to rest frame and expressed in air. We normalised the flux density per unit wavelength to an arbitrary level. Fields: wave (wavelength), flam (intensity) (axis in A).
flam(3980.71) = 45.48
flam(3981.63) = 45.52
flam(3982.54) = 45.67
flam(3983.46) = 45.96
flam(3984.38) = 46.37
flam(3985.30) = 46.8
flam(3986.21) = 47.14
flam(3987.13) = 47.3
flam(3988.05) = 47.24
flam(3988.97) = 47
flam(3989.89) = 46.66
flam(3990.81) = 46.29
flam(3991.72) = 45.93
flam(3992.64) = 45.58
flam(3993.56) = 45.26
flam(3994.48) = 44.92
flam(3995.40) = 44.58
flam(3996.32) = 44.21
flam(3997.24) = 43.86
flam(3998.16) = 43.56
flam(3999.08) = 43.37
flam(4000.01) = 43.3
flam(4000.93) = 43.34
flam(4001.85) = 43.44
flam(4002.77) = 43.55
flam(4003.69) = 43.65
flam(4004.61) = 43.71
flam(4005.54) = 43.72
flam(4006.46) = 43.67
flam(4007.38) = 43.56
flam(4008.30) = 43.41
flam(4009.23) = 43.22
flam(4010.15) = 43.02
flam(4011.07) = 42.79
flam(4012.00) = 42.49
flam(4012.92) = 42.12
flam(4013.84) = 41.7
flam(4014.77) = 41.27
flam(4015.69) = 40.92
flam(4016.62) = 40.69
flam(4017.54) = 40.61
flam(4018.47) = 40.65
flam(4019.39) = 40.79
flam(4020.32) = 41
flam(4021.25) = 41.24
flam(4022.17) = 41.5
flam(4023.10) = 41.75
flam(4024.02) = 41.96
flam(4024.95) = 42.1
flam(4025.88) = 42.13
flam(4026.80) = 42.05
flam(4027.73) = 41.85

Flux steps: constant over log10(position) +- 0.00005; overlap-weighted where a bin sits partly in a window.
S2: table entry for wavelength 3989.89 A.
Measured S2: 46.66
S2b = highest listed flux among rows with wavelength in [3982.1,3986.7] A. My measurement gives 47.14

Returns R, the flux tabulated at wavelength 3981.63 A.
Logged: 45.52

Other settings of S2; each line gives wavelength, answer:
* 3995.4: 44.58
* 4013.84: 41.7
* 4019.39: 40.79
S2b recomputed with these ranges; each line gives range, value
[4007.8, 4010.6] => 43.41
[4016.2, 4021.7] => 41.24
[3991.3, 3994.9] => 45.93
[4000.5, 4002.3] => 43.44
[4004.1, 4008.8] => 43.72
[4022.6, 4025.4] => 42.1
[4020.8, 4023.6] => 41.75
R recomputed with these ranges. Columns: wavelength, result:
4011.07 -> 42.79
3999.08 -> 43.37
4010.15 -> 43.02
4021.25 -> 41.24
